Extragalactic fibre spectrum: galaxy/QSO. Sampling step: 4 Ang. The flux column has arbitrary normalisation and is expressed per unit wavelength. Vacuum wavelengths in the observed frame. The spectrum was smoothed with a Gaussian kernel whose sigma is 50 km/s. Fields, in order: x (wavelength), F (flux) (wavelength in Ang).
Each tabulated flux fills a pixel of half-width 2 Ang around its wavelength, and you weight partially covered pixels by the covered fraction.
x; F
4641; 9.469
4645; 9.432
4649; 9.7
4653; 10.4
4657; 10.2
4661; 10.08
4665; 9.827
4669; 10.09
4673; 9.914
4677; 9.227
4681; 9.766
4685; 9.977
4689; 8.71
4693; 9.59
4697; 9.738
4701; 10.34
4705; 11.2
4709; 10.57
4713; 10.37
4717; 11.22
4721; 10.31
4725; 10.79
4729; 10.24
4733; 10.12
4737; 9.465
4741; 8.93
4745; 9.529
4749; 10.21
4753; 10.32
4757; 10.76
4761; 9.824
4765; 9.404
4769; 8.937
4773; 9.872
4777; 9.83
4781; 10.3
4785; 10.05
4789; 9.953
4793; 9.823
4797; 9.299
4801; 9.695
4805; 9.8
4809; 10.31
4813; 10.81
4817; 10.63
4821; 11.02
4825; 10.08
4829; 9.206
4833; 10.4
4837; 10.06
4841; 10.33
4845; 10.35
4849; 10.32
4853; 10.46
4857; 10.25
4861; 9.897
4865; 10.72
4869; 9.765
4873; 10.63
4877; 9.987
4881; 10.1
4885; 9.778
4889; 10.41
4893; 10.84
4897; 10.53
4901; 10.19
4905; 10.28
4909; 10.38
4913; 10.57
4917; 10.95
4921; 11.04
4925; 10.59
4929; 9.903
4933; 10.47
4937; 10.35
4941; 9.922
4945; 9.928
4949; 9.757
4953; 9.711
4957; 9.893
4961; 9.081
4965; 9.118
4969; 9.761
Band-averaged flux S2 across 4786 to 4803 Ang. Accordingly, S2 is 9.71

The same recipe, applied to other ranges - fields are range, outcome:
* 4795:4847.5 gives 10.2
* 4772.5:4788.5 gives 10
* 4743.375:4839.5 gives 10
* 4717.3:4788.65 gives 9.97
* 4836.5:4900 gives 10.3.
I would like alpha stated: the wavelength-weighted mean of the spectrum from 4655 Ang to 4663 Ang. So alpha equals 10.1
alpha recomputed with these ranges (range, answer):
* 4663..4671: 9.96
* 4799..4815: 10.2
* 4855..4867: 10.3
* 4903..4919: 10.5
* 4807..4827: 10.6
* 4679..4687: 9.87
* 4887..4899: 10.6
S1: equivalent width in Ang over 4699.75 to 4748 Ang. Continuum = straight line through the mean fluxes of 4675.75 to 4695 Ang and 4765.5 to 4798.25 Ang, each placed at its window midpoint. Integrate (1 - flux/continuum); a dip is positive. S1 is -3.42 Ang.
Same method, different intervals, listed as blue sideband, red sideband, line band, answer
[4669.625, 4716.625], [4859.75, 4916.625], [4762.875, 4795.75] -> 1.2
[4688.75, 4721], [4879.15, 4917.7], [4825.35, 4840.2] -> 0.6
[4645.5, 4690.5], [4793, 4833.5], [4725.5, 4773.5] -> 0.7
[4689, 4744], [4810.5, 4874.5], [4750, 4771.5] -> 0.7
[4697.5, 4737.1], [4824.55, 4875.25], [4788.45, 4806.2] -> 1.1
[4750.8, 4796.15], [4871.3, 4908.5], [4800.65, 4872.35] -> -0.9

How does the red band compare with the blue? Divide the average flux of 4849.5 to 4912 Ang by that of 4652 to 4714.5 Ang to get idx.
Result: 1.0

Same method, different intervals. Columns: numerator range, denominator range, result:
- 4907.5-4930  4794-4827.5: 1.04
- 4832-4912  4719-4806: 1.04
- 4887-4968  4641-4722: 1.02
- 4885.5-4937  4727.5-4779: 1.07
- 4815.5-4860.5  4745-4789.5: 1.03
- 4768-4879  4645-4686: 1.02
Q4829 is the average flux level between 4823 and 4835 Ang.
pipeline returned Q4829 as 9.9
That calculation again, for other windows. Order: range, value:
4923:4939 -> 10.3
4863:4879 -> 10.3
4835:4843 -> 10.2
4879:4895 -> 10.3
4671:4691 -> 9.52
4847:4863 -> 10.2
